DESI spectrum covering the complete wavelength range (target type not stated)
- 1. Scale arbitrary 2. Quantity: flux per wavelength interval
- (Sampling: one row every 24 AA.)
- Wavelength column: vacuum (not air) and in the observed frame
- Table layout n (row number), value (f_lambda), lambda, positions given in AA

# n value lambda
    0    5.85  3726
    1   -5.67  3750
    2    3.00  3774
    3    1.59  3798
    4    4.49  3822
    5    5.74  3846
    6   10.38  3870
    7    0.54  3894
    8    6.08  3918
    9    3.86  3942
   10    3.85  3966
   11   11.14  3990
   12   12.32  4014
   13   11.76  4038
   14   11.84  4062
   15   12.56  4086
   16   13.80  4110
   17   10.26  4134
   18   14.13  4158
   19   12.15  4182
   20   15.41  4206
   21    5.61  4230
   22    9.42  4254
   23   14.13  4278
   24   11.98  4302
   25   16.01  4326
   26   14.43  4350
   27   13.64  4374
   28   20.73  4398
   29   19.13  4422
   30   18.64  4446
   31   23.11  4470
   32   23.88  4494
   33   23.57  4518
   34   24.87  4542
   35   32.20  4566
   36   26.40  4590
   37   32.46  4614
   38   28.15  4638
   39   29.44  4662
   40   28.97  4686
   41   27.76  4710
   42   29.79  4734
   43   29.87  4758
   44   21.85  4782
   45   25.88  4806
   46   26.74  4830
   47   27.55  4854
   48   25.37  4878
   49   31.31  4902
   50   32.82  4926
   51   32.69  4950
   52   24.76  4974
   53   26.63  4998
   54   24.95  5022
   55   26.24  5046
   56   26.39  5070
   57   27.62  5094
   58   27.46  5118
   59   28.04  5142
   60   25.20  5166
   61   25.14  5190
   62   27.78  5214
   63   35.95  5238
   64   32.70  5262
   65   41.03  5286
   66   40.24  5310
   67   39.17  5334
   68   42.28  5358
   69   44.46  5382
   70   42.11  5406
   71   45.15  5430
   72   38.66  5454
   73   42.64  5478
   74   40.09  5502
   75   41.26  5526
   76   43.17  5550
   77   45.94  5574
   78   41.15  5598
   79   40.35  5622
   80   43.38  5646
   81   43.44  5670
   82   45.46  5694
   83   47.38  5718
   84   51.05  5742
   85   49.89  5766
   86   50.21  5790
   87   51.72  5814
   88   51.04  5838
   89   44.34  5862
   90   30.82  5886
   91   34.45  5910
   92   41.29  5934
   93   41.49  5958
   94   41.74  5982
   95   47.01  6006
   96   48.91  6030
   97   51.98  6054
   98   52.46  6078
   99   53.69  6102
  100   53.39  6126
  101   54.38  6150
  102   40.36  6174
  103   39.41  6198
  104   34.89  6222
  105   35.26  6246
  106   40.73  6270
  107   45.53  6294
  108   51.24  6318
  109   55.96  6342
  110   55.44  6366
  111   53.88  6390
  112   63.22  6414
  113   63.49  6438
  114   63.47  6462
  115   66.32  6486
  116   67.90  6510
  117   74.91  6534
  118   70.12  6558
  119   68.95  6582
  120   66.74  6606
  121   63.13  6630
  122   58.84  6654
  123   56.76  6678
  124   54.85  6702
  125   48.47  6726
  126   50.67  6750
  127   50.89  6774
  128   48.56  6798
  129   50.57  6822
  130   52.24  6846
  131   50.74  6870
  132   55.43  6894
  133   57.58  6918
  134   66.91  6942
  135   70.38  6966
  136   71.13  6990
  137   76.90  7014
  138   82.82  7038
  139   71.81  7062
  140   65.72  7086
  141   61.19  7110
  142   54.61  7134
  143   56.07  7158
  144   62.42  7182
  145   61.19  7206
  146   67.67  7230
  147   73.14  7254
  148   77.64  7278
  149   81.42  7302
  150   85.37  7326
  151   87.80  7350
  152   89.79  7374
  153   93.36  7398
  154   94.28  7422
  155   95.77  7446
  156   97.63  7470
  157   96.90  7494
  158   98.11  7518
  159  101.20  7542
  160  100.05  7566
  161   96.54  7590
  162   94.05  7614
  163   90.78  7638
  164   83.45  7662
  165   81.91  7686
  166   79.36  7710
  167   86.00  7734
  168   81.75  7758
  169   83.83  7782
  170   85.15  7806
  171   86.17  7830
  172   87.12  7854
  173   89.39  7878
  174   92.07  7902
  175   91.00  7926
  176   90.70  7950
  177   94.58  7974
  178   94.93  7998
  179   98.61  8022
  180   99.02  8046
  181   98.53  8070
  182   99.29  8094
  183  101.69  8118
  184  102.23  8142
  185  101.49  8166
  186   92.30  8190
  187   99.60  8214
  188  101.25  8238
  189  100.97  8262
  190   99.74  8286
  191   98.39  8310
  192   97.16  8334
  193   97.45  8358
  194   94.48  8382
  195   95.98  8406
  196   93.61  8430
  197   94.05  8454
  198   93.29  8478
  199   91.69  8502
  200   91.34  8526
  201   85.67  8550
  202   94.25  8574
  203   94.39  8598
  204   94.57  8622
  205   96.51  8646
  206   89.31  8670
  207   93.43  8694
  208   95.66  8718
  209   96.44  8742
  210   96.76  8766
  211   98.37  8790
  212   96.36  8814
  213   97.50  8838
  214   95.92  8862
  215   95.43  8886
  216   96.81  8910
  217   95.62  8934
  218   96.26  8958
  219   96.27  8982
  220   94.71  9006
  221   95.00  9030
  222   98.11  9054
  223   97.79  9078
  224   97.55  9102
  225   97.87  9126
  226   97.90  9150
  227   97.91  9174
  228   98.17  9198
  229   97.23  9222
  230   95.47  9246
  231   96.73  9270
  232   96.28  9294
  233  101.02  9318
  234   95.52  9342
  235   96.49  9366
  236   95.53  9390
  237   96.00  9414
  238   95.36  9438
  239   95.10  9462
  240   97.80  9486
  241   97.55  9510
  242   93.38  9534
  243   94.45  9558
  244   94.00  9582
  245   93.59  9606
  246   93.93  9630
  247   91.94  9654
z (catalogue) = 0.000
